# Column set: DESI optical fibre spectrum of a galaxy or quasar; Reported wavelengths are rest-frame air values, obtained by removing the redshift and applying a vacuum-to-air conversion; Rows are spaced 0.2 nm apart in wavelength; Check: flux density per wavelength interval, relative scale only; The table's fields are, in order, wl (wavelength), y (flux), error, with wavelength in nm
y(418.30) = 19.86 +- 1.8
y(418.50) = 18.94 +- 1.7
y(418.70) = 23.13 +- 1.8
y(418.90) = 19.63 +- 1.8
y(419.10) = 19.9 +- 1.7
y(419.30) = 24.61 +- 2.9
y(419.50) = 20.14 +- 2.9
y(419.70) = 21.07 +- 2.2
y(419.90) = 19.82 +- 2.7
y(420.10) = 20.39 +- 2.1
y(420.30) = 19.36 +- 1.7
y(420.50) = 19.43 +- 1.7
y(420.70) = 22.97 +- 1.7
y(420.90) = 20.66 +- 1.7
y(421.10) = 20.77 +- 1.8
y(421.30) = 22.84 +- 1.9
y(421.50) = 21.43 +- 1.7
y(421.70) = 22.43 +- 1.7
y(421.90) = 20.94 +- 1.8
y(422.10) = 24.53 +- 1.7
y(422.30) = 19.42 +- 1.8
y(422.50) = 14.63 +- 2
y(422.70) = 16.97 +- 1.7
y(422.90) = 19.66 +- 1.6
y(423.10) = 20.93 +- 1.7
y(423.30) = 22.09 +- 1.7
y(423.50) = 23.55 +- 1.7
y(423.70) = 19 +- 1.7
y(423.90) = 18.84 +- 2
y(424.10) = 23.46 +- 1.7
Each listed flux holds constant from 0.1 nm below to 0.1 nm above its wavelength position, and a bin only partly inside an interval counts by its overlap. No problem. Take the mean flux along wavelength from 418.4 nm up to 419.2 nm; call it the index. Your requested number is 20.4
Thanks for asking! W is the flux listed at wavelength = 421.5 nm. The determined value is 21.43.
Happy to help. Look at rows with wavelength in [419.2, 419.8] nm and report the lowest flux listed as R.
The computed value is 20.14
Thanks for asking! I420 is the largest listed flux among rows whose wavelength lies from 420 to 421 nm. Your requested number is 22.97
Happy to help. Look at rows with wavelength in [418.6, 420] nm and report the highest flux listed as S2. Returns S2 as 24.61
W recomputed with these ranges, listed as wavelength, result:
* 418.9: 19.63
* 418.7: 23.13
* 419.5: 20.14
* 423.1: 20.93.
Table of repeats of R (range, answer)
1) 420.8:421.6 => 20.66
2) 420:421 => 19.36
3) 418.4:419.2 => 18.94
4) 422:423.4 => 14.63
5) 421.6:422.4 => 19.42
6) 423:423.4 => 20.93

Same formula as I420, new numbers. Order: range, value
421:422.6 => 24.53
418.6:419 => 23.13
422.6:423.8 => 23.55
